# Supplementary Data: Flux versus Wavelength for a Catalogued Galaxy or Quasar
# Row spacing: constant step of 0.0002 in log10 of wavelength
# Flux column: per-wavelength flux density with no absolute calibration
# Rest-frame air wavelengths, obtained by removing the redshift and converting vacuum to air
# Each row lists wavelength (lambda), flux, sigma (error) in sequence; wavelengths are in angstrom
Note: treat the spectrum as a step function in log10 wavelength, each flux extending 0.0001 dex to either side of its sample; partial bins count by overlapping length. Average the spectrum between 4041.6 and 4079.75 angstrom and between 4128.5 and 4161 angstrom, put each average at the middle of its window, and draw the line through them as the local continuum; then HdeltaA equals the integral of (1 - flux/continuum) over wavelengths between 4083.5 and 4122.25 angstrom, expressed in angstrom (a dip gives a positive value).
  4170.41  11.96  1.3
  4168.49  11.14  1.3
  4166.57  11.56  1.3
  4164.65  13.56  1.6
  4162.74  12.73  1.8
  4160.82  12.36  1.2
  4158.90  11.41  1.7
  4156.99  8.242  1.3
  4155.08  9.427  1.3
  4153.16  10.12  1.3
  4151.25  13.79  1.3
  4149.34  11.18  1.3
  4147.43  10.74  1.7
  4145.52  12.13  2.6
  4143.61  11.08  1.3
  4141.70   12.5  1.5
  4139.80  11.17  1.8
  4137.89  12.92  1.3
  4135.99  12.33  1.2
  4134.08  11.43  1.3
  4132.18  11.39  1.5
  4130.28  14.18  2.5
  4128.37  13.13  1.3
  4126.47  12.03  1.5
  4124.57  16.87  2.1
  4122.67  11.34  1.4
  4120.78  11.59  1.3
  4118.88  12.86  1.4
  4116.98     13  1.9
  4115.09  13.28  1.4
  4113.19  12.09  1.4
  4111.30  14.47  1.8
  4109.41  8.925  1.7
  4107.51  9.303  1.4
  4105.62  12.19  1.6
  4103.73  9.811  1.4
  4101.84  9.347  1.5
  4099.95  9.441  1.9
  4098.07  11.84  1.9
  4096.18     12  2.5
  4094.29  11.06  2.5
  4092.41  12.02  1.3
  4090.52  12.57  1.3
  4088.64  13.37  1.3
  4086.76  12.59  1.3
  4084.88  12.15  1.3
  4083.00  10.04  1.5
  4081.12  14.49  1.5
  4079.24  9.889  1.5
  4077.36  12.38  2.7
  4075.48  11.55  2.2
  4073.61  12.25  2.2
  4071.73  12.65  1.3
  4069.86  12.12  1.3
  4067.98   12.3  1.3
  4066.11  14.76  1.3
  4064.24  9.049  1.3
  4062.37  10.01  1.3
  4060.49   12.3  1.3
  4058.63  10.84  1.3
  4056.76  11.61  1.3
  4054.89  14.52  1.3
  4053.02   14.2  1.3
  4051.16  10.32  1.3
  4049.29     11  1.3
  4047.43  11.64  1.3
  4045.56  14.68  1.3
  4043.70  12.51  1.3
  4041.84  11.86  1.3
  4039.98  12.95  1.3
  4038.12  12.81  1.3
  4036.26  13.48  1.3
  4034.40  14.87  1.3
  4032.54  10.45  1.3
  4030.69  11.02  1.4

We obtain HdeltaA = 0.4 angstrom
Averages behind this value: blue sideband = 12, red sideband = 11.6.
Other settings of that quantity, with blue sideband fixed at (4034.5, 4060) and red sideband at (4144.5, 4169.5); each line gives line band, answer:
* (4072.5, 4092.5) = 0.11 angstrom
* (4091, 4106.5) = 1.32 angstrom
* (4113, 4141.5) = -2.24 angstrom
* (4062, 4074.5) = 0.39 angstrom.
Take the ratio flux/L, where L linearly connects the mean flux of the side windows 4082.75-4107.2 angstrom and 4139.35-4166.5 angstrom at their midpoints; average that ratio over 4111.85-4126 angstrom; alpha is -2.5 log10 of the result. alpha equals -0.14 mag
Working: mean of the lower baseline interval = 11.4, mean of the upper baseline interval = 11.5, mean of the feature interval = 13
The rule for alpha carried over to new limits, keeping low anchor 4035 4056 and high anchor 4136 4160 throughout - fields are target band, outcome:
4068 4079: 0.027 mag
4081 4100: 0.012 mag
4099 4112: 0.142 mag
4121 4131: -0.154 mag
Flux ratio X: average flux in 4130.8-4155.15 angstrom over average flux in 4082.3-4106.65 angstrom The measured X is 1.02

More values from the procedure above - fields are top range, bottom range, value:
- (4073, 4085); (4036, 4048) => 0.92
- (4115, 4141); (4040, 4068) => 1.04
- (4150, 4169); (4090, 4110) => 1.06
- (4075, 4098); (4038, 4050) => 0.96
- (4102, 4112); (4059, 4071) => 0.91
